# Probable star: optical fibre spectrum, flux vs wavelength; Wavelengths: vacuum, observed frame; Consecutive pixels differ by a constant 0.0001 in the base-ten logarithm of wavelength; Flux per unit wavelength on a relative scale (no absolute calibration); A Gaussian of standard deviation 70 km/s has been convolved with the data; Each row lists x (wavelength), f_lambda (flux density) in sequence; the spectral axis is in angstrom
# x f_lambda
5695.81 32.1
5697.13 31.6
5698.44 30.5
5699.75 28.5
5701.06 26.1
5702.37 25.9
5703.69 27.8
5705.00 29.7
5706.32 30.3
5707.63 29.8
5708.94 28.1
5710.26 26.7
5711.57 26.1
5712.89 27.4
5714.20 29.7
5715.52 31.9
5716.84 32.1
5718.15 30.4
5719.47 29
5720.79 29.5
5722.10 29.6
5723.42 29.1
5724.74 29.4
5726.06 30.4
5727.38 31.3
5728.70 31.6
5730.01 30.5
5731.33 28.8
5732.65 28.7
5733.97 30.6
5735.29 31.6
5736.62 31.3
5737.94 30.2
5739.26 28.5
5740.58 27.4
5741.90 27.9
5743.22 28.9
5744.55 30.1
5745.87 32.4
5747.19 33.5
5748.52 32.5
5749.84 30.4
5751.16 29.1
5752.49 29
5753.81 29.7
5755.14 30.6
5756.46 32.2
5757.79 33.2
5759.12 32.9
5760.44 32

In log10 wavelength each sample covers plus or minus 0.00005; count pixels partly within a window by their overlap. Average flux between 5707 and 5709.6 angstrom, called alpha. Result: 29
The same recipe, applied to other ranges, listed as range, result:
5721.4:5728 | 29.9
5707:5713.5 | 27.6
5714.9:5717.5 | 32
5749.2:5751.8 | 29.8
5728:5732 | 30.4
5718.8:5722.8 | 29.4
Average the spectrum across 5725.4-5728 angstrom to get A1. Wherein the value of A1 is 30.8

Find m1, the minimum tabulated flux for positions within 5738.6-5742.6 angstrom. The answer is 27.4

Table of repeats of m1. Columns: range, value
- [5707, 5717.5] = 26.1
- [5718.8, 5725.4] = 29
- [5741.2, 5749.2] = 27.9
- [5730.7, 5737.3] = 28.7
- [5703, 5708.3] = 27.8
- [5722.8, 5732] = 28.8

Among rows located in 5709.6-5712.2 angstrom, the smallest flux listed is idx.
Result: 26.1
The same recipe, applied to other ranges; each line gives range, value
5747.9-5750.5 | 30.4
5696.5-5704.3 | 25.9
